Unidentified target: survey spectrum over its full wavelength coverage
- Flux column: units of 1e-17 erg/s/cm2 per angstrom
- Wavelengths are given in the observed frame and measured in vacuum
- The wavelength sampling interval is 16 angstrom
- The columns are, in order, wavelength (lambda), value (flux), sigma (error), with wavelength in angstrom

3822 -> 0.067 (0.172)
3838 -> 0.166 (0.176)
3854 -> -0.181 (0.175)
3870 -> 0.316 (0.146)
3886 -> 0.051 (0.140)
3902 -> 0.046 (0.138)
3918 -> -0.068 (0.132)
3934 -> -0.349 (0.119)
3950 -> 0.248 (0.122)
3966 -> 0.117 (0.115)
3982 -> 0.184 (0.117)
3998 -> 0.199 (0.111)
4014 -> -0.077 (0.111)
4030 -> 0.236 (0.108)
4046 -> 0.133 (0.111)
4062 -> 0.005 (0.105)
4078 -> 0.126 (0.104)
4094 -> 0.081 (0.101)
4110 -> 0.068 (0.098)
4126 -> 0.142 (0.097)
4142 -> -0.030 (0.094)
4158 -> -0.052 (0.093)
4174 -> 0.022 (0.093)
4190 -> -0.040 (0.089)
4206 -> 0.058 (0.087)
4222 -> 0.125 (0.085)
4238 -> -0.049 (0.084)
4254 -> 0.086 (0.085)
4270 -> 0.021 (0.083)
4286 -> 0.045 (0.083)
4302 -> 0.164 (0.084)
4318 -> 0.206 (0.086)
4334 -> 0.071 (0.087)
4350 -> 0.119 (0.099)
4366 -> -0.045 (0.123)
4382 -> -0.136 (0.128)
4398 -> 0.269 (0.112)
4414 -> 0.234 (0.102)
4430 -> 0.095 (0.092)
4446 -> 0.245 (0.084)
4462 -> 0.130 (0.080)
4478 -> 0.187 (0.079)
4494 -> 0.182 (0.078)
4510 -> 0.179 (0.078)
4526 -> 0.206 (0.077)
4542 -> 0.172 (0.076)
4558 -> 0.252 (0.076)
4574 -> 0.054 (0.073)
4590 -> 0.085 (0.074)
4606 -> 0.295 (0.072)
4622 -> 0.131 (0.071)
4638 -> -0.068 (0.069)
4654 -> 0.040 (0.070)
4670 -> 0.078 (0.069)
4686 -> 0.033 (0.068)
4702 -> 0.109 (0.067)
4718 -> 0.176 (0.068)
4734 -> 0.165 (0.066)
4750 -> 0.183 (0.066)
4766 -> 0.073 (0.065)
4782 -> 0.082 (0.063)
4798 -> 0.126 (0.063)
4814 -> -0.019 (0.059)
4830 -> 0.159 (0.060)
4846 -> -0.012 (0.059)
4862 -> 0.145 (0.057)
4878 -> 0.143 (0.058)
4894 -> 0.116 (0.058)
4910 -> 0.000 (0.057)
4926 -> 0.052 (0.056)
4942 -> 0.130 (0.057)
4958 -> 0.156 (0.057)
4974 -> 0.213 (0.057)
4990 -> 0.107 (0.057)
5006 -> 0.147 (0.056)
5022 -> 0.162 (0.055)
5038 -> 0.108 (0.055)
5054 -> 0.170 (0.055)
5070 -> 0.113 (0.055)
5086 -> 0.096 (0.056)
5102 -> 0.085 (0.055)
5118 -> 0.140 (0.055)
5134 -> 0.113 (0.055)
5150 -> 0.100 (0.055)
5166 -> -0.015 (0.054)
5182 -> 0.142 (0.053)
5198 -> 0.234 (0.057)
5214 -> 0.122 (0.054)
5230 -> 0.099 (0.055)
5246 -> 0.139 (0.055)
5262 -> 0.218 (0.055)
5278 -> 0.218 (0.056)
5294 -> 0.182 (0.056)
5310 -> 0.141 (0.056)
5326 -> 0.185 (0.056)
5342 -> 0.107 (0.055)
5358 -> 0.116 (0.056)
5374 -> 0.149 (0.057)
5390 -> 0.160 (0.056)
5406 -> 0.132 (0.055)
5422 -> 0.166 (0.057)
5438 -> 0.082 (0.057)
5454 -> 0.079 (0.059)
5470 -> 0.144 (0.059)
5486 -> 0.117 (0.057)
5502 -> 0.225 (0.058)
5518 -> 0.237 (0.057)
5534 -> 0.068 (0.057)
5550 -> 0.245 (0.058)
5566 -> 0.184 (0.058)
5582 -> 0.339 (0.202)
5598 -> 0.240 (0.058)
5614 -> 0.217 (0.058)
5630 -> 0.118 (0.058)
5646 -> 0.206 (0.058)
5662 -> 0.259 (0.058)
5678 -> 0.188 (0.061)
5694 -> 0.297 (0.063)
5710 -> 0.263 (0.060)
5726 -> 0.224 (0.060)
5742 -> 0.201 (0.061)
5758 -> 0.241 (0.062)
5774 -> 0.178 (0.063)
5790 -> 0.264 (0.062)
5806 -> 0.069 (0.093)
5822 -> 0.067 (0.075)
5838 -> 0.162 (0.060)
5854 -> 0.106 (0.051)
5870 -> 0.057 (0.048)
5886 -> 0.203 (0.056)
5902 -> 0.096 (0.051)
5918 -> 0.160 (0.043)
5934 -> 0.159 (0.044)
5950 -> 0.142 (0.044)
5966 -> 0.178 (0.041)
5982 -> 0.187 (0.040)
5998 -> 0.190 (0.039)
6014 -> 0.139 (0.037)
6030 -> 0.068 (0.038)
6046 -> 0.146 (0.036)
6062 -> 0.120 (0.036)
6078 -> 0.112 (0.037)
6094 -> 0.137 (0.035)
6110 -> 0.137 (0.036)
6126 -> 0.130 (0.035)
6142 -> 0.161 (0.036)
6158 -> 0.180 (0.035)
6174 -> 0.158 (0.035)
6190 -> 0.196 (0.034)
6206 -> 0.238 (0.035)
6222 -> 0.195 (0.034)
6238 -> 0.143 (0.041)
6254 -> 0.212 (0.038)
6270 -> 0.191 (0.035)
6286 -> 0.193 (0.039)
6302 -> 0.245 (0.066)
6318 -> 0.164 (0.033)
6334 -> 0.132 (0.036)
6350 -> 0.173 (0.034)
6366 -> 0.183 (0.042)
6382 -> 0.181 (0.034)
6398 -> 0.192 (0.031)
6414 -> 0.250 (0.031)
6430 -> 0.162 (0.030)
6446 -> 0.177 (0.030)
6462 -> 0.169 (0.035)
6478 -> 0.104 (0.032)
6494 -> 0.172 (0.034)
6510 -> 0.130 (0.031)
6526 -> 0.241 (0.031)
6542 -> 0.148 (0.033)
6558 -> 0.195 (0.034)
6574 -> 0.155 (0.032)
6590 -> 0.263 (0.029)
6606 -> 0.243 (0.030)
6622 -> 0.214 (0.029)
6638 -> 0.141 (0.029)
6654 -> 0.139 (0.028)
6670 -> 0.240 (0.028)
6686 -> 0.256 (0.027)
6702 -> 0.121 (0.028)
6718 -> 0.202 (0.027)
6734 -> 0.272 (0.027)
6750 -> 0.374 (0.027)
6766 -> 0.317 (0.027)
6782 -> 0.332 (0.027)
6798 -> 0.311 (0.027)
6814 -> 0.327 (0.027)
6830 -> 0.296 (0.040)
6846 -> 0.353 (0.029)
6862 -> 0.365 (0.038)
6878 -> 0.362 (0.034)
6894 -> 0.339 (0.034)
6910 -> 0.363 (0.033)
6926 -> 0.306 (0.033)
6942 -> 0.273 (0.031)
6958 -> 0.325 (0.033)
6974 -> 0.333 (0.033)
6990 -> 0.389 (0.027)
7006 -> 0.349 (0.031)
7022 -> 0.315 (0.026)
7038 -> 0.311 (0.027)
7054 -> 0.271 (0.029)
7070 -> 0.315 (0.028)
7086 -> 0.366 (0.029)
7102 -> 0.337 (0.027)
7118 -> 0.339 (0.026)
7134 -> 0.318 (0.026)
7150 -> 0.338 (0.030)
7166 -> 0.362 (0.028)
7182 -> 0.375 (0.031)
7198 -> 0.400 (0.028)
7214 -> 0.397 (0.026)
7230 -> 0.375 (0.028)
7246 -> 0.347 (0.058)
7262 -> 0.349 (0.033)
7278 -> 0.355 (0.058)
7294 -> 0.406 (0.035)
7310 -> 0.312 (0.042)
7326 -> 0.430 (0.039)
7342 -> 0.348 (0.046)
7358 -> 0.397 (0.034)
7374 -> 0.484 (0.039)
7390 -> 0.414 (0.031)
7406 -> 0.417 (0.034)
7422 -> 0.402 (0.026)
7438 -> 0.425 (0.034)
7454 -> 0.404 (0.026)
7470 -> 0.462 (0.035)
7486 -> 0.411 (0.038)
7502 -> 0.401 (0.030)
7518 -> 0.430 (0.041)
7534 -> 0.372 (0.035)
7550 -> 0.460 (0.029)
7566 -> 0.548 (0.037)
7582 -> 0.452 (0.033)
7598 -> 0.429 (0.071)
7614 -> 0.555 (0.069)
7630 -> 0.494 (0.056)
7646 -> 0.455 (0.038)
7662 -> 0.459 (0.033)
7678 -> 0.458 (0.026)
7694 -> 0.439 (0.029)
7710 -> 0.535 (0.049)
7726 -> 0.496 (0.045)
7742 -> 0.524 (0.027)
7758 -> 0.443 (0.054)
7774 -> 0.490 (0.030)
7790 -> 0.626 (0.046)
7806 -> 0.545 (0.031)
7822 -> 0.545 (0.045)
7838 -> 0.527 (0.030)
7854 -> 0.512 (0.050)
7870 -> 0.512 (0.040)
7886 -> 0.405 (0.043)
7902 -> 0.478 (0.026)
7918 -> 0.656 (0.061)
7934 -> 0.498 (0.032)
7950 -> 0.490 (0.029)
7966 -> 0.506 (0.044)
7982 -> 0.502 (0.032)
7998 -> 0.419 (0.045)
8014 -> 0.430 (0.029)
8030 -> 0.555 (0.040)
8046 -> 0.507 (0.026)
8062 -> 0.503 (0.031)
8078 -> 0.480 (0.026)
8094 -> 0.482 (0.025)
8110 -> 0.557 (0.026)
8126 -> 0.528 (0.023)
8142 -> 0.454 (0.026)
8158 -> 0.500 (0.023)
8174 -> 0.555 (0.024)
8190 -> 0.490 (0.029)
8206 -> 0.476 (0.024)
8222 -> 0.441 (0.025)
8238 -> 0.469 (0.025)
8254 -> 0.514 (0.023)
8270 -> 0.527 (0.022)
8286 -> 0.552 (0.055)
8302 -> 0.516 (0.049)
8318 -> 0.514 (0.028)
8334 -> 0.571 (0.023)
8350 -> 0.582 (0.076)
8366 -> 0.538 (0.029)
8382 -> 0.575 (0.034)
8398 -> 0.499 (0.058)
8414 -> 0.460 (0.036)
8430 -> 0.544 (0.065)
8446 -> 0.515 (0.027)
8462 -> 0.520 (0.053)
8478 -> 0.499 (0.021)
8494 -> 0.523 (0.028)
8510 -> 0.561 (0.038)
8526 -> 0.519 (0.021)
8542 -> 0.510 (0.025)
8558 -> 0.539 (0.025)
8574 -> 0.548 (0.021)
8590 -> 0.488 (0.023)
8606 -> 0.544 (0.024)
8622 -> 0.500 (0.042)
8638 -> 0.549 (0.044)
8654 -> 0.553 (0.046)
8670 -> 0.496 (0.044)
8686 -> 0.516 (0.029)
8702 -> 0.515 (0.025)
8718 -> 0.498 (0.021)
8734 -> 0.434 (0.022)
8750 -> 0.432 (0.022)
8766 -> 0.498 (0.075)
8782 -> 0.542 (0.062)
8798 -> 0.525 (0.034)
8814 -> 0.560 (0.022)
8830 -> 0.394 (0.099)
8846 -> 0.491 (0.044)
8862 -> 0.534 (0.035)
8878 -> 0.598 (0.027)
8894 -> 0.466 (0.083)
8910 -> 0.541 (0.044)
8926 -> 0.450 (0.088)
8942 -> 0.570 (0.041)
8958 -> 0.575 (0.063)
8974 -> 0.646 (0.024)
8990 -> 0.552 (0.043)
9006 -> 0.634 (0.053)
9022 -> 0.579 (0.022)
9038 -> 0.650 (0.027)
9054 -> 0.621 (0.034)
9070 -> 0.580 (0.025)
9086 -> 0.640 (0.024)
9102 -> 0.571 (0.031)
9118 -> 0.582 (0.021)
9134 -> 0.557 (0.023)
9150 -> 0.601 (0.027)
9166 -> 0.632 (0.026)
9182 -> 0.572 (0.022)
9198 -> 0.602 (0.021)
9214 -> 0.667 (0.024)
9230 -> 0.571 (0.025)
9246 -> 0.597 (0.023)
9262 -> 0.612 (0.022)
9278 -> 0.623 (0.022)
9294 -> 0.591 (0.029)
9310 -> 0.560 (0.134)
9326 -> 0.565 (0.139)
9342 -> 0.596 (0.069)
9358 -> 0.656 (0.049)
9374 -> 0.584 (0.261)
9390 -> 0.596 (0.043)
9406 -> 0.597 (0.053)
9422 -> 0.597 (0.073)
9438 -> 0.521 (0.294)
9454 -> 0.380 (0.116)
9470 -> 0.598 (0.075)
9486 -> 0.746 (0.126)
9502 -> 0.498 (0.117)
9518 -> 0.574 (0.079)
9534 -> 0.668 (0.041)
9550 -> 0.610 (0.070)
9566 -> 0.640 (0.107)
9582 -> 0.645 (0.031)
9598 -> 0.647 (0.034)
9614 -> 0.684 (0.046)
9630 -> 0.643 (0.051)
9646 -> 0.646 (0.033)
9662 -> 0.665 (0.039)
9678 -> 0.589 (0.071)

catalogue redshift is 0.69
